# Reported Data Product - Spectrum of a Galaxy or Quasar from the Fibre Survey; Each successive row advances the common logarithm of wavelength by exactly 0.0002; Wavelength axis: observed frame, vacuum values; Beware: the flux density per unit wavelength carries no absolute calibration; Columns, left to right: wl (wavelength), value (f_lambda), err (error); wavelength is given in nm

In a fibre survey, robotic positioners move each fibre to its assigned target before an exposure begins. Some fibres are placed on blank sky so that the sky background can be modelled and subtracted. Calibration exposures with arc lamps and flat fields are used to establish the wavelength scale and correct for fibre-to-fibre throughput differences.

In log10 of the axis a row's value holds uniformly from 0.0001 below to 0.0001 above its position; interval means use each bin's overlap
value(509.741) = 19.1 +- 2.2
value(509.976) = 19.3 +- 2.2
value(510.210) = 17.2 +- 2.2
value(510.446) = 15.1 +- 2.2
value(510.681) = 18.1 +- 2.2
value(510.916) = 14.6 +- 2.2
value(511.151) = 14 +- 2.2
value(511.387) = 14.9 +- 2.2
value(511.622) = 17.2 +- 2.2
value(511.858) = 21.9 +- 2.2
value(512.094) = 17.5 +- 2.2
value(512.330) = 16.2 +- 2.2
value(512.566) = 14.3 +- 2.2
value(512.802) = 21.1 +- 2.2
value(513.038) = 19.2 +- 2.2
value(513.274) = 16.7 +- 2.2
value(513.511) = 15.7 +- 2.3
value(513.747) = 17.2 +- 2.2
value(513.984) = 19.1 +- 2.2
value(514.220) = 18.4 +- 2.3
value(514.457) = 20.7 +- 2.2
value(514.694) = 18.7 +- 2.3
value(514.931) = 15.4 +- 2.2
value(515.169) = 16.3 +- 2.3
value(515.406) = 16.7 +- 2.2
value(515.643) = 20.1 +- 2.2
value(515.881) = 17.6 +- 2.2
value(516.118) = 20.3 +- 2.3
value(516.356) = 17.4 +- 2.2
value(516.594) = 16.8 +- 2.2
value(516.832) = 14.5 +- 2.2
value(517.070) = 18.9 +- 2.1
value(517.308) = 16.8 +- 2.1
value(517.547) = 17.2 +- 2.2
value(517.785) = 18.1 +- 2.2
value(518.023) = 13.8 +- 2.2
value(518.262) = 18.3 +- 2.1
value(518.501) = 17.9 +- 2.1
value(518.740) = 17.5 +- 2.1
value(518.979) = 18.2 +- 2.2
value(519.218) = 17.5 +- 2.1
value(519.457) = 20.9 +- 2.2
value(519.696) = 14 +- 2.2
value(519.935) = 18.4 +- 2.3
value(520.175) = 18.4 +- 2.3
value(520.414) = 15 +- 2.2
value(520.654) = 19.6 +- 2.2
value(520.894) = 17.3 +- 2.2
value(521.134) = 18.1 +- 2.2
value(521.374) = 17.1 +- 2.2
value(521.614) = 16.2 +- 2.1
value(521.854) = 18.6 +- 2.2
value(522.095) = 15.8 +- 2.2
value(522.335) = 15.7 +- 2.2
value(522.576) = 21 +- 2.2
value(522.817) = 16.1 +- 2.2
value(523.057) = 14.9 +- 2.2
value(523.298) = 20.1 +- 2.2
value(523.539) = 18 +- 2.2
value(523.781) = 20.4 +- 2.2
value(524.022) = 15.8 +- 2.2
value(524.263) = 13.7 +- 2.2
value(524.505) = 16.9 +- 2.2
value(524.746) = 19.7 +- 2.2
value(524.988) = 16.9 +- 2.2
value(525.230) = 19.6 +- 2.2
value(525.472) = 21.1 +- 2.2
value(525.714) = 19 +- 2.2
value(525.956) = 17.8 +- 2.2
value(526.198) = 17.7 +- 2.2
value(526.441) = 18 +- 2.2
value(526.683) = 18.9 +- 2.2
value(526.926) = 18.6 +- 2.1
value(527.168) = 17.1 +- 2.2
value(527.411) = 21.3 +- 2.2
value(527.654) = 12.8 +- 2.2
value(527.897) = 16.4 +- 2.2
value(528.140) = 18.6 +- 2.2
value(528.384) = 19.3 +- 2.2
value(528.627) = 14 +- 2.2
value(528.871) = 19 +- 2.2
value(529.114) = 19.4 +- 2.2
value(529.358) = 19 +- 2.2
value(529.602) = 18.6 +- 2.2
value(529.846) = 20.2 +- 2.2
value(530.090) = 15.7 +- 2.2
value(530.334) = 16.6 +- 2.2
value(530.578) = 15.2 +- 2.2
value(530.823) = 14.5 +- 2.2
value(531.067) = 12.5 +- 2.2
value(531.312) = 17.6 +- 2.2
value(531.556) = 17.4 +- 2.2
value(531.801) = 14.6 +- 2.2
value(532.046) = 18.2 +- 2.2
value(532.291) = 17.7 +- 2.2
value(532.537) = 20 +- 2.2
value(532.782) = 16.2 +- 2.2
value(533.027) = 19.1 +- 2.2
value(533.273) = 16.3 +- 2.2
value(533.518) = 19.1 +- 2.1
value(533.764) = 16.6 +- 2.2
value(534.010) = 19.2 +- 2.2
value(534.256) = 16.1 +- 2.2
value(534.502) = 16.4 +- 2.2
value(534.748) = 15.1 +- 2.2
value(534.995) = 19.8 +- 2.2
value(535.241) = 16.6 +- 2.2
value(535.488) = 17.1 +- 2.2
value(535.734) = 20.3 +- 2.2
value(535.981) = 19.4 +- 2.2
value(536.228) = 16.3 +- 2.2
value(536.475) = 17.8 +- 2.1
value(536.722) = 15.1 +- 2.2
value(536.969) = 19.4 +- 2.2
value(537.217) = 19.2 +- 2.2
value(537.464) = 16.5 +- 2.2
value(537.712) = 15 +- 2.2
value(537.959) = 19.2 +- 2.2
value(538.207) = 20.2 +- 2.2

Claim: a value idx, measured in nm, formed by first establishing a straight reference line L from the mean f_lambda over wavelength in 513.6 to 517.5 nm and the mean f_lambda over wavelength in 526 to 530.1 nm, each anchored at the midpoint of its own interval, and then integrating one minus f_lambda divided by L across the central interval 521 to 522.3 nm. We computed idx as 0.06 nm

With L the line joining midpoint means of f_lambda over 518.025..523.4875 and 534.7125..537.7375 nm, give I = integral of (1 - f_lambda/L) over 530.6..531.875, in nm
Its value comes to 0.16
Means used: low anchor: 17.5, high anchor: 17.7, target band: 15.3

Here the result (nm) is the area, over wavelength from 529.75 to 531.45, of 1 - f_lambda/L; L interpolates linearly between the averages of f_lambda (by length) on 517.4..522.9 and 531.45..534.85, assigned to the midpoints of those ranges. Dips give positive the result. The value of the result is 0.13 nm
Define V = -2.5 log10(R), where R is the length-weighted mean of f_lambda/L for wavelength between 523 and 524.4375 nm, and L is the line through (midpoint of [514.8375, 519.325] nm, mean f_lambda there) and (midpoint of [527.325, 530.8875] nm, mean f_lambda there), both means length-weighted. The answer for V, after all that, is 0.01 mag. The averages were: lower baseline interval 17.3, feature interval 17.2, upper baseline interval 17.4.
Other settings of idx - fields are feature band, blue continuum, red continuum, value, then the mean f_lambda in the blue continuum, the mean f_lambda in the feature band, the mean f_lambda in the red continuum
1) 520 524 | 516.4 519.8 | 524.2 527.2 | 0.022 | 17.2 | 17.6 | 18.2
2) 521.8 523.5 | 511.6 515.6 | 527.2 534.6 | 0.009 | 17.8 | 17.4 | 17.3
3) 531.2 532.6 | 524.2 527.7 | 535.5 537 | 0.040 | 18.1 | 17.5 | 17.9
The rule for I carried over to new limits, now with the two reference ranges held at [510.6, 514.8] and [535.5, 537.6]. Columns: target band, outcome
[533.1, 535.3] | 0.07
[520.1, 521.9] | 0.02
